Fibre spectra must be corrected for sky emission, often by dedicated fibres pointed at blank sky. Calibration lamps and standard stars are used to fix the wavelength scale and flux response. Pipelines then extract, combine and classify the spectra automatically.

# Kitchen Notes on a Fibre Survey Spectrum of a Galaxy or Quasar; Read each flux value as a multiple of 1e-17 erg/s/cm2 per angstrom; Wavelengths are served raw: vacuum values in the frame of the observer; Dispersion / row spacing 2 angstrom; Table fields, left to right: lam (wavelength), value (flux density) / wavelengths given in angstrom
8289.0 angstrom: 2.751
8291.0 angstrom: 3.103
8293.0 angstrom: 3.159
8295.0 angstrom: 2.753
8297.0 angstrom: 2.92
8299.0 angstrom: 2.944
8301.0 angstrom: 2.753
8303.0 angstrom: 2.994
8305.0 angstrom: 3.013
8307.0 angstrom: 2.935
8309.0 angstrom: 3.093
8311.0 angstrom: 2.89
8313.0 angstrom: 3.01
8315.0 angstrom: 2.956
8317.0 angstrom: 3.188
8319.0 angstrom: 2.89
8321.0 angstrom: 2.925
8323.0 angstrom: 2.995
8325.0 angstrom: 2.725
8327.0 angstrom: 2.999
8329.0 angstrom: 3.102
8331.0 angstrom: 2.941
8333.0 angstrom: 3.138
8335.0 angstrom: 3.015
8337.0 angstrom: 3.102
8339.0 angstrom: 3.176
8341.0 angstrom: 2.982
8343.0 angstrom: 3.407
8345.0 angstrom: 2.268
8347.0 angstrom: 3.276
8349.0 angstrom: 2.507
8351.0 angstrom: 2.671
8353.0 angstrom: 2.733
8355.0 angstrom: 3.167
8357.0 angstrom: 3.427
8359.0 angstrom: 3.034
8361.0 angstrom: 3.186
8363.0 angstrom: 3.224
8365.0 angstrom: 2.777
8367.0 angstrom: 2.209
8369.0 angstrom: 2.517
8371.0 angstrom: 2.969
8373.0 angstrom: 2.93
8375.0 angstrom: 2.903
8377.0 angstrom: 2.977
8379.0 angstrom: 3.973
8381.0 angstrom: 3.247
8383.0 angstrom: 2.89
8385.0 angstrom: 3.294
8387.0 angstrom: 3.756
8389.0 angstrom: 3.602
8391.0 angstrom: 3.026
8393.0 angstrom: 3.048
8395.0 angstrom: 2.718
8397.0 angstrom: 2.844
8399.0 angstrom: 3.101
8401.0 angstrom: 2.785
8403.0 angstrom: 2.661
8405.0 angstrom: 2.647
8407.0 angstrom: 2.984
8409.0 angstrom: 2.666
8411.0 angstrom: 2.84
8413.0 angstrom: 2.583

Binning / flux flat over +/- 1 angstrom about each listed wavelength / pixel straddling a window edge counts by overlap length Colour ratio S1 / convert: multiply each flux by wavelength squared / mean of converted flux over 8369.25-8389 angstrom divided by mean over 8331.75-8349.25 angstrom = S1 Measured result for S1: 1.1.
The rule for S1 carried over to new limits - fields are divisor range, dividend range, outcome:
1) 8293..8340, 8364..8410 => 1.02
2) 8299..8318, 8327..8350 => 1.01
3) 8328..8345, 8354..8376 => 0.97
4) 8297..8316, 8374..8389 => 1.14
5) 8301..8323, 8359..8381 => 1.02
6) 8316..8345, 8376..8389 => 1.13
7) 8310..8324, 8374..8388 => 1.12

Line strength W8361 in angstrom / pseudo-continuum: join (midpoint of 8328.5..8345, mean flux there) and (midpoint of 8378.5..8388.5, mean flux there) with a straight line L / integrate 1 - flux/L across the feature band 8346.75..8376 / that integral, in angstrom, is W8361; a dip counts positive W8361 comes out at 3.2 angstrom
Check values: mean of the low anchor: 3.06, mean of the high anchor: 3.41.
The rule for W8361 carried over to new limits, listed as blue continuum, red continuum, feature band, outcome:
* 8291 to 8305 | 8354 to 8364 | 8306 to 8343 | 0.5 angstrom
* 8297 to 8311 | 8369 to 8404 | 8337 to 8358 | 0.4 angstrom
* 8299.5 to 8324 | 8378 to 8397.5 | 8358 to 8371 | 1.3 angstrom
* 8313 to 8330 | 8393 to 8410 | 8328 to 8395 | -3.4 angstrom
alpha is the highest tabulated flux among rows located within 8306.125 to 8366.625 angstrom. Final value 3.427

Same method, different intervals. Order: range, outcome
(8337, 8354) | 3.407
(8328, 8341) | 3.176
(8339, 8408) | 3.973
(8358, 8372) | 3.224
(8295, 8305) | 3.013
